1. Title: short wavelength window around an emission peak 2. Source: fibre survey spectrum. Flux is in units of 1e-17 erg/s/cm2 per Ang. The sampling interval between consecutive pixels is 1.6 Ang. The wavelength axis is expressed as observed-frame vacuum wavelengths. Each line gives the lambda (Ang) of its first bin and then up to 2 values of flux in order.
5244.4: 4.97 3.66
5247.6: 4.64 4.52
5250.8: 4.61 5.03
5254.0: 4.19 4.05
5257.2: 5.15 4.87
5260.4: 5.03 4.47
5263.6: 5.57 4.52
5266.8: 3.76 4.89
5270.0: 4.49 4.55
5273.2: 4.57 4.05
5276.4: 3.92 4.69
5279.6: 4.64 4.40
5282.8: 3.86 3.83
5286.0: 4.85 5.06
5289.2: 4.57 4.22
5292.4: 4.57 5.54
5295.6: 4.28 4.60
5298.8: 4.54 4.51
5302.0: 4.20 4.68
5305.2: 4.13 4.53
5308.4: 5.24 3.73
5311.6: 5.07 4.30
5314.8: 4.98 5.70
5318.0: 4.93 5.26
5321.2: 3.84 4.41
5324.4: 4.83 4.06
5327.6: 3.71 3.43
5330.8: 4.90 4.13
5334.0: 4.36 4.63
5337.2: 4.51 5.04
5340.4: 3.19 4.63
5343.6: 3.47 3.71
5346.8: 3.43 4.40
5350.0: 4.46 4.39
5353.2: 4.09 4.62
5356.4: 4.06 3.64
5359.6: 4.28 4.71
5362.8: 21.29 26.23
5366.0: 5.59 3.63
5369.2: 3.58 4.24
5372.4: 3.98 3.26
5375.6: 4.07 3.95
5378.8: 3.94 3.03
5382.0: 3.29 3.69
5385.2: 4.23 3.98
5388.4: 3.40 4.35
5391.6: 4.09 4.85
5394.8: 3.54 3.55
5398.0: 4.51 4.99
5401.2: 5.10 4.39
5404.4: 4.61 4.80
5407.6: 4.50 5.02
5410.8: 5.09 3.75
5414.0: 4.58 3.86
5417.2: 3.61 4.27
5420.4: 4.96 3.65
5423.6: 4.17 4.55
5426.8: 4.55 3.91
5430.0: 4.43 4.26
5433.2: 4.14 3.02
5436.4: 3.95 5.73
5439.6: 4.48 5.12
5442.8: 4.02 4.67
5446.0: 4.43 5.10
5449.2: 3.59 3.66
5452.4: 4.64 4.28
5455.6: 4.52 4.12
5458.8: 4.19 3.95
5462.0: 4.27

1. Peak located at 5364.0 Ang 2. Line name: Hbeta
